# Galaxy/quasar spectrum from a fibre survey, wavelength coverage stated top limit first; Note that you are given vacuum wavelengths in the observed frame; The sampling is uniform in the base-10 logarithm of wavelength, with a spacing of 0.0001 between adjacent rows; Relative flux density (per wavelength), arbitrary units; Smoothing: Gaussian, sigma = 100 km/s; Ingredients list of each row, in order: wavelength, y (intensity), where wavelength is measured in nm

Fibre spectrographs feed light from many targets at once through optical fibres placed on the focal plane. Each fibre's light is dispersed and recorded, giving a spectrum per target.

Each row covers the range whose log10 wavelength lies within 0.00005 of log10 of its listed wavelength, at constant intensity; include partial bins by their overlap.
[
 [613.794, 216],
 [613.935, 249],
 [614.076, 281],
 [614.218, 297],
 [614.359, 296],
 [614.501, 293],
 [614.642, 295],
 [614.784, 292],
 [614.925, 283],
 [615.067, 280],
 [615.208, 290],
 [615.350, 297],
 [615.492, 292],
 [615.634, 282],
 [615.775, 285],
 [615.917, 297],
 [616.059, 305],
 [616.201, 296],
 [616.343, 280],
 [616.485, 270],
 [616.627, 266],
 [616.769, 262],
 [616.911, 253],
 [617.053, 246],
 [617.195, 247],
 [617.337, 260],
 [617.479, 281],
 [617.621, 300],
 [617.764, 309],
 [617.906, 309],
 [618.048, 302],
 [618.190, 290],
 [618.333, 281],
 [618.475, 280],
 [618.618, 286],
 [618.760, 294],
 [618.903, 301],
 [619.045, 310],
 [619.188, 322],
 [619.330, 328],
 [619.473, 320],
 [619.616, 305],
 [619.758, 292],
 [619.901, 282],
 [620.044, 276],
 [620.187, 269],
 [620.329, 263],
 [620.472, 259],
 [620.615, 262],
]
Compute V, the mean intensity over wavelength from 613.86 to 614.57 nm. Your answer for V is 283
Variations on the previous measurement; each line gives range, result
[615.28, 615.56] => 294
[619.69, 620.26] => 280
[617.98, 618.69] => 288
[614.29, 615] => 292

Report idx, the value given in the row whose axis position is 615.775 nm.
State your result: 285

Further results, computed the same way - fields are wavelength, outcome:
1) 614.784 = 292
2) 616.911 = 253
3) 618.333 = 281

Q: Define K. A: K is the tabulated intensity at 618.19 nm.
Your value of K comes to 290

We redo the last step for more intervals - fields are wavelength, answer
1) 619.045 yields 310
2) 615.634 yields 282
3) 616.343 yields 280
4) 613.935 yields 249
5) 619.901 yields 282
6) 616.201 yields 296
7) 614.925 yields 283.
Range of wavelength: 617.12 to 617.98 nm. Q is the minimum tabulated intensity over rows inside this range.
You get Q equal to 247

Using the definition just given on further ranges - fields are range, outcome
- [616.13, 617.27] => 246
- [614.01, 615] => 281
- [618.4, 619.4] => 280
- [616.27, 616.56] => 270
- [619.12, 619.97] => 282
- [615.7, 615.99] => 285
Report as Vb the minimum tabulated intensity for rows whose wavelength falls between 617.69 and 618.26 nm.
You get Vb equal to 290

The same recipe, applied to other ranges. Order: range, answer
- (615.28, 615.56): 292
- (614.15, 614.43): 296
